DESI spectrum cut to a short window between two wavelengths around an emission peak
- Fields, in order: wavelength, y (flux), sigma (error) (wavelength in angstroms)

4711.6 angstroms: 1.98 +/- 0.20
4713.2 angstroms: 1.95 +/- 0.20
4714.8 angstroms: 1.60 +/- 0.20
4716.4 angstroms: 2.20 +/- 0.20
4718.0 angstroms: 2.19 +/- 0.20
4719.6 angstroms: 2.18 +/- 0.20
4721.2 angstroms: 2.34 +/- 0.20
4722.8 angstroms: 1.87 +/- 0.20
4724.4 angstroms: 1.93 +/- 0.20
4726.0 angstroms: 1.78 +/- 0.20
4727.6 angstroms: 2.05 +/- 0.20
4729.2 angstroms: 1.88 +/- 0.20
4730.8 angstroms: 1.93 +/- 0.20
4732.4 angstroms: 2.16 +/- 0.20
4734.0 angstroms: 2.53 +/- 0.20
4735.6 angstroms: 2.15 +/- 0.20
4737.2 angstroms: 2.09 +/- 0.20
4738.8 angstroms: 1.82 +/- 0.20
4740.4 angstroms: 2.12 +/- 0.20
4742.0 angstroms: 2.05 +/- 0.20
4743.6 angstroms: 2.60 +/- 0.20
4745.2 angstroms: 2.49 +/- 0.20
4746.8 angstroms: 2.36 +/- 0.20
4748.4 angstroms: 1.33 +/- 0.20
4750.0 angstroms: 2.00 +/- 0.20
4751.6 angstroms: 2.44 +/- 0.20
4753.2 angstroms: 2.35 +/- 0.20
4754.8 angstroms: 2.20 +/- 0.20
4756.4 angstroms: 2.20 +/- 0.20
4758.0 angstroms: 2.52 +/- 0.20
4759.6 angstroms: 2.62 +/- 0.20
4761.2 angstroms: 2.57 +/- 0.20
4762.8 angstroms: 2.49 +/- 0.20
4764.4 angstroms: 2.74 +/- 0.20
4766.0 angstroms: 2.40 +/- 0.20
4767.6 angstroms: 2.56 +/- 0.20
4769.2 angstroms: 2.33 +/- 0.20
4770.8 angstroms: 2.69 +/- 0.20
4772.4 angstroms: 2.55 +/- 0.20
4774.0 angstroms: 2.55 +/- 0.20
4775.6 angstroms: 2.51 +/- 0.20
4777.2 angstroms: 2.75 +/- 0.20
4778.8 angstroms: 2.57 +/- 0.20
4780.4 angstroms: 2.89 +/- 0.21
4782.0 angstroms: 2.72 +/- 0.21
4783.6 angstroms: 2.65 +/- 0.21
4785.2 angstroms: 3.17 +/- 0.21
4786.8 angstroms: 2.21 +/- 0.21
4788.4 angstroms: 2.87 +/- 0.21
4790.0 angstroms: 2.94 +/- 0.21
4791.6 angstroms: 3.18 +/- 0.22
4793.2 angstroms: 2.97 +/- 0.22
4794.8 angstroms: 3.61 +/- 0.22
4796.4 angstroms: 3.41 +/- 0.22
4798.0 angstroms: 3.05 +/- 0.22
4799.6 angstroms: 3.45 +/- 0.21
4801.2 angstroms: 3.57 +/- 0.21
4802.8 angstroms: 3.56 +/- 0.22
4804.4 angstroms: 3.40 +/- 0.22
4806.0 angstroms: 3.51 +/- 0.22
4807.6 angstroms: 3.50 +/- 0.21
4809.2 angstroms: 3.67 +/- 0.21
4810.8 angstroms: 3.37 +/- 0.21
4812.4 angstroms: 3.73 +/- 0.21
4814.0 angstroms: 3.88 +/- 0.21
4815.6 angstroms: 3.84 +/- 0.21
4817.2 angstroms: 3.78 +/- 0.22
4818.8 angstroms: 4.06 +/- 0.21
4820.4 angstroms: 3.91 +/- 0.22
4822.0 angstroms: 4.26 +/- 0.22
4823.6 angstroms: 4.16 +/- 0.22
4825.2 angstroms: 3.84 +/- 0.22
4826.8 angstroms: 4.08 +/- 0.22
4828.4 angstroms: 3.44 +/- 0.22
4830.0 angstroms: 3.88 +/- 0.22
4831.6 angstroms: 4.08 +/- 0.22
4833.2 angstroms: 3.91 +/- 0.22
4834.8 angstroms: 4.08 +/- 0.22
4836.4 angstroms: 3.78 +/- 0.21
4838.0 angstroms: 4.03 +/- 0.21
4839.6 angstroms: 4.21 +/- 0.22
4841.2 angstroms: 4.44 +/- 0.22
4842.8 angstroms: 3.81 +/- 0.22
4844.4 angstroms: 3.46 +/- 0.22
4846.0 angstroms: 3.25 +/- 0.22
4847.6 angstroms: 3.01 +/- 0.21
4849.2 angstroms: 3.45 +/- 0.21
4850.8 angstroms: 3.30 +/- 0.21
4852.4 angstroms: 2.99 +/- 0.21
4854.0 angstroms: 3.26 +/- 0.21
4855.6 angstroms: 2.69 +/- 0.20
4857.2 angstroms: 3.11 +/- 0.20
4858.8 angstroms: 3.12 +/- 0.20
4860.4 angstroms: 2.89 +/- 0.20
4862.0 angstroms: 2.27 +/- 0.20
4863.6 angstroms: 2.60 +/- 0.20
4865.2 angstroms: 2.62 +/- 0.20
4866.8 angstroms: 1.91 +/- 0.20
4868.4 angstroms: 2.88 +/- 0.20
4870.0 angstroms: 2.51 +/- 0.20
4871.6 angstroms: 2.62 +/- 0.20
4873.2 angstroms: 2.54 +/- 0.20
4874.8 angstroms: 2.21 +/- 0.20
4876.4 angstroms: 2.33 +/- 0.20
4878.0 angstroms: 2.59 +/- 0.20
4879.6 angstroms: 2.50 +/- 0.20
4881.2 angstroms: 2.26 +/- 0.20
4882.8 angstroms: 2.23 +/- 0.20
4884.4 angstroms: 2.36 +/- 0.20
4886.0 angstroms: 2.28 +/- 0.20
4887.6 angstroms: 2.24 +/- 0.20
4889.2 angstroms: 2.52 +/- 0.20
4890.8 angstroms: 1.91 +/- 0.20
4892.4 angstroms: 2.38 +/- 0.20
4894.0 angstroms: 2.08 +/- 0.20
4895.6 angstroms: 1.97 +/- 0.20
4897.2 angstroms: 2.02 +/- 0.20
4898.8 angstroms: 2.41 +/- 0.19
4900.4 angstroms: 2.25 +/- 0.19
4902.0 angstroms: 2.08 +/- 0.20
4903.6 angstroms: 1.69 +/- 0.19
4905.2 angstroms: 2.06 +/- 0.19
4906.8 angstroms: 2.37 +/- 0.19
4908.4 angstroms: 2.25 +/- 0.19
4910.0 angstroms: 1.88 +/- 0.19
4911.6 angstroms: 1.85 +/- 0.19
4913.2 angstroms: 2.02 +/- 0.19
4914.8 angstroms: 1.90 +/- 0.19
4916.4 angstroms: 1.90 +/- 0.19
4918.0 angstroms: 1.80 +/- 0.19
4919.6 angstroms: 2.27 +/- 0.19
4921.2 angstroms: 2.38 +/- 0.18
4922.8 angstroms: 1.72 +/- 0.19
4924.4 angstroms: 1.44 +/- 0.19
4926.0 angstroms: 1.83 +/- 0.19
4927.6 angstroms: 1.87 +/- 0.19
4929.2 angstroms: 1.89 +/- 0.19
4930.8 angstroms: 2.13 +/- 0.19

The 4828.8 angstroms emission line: C IV 1549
